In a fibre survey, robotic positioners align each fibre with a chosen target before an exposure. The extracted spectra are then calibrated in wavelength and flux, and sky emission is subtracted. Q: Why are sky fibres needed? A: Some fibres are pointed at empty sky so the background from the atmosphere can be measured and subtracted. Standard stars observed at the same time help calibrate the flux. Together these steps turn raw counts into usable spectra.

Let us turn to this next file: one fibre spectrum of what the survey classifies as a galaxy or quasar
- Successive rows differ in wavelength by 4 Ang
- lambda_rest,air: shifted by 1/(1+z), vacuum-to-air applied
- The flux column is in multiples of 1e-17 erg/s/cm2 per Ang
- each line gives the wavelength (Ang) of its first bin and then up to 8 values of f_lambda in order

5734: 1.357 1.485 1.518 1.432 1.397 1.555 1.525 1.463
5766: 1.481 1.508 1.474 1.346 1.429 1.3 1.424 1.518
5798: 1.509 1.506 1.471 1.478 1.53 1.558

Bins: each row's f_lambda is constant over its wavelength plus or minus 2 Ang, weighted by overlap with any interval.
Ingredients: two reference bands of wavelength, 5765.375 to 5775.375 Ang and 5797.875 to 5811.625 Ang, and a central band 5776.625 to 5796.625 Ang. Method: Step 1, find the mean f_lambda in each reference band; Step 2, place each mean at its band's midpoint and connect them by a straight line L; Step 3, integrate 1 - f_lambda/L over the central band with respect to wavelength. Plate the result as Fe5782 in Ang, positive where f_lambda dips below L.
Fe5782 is 1.1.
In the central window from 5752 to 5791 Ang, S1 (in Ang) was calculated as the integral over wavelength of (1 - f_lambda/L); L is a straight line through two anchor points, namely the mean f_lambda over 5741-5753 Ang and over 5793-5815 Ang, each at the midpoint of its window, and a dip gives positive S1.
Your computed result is 0.6 Ang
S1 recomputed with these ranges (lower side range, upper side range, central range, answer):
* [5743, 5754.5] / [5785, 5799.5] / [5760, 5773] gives -0.3 Ang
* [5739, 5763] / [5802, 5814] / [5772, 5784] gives 0.6 Ang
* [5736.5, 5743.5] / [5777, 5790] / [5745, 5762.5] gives -0.2 Ang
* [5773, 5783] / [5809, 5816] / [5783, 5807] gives 0.1 Ang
